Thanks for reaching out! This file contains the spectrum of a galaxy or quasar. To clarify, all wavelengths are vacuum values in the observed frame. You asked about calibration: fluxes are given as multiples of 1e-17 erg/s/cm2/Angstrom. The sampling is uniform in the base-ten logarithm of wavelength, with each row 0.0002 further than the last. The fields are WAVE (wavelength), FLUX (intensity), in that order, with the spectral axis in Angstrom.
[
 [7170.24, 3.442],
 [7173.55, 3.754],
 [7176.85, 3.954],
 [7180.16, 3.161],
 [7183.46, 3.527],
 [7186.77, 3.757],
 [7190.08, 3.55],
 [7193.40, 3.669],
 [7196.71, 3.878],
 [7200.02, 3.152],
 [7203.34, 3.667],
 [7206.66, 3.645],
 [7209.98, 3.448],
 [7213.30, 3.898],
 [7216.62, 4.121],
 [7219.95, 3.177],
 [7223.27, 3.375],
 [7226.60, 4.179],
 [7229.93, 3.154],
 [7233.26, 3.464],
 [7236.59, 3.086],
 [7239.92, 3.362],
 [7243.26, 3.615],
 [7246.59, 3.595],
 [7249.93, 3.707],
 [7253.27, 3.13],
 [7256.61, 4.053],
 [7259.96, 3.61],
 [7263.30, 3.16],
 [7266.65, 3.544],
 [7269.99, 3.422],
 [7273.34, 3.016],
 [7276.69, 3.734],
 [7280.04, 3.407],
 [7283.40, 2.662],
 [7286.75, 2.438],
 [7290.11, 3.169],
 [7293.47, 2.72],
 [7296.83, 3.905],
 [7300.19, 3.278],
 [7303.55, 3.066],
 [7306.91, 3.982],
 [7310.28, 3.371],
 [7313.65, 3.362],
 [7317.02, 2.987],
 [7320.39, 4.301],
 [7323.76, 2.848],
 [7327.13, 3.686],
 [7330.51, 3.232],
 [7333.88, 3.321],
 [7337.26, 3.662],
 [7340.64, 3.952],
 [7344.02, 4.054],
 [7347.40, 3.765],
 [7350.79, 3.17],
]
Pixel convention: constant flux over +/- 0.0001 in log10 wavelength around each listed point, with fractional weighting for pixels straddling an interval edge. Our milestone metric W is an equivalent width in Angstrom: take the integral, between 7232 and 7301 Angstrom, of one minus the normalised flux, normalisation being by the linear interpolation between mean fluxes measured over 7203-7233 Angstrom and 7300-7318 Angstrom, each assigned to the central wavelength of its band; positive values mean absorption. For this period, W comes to 2.9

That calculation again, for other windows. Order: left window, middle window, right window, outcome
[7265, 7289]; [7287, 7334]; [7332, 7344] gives 1.55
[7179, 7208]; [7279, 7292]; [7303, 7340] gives 2.23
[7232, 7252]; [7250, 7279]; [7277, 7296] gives -2.24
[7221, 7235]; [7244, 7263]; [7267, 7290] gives -1.45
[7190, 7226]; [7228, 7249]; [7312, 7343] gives 1.08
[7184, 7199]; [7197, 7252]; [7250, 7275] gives 0.29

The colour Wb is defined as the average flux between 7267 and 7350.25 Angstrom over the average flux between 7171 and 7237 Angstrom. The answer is 0.9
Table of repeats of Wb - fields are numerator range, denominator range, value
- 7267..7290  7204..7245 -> 0.89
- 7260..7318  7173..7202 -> 0.91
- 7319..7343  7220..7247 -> 1.03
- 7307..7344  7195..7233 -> 0.98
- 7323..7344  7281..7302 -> 1.16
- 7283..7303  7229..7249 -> 0.90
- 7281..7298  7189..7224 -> 0.82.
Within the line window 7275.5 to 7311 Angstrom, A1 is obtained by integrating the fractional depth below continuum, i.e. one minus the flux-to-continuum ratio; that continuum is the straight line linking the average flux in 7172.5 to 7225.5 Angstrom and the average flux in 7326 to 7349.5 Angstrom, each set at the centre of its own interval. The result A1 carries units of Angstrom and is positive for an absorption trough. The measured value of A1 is 3.9 Angstrom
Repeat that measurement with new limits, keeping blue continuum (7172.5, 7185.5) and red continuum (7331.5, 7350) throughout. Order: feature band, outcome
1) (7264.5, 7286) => 2.4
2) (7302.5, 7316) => 0.9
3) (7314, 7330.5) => 1.2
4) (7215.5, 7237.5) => 0.7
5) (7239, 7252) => 0.3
